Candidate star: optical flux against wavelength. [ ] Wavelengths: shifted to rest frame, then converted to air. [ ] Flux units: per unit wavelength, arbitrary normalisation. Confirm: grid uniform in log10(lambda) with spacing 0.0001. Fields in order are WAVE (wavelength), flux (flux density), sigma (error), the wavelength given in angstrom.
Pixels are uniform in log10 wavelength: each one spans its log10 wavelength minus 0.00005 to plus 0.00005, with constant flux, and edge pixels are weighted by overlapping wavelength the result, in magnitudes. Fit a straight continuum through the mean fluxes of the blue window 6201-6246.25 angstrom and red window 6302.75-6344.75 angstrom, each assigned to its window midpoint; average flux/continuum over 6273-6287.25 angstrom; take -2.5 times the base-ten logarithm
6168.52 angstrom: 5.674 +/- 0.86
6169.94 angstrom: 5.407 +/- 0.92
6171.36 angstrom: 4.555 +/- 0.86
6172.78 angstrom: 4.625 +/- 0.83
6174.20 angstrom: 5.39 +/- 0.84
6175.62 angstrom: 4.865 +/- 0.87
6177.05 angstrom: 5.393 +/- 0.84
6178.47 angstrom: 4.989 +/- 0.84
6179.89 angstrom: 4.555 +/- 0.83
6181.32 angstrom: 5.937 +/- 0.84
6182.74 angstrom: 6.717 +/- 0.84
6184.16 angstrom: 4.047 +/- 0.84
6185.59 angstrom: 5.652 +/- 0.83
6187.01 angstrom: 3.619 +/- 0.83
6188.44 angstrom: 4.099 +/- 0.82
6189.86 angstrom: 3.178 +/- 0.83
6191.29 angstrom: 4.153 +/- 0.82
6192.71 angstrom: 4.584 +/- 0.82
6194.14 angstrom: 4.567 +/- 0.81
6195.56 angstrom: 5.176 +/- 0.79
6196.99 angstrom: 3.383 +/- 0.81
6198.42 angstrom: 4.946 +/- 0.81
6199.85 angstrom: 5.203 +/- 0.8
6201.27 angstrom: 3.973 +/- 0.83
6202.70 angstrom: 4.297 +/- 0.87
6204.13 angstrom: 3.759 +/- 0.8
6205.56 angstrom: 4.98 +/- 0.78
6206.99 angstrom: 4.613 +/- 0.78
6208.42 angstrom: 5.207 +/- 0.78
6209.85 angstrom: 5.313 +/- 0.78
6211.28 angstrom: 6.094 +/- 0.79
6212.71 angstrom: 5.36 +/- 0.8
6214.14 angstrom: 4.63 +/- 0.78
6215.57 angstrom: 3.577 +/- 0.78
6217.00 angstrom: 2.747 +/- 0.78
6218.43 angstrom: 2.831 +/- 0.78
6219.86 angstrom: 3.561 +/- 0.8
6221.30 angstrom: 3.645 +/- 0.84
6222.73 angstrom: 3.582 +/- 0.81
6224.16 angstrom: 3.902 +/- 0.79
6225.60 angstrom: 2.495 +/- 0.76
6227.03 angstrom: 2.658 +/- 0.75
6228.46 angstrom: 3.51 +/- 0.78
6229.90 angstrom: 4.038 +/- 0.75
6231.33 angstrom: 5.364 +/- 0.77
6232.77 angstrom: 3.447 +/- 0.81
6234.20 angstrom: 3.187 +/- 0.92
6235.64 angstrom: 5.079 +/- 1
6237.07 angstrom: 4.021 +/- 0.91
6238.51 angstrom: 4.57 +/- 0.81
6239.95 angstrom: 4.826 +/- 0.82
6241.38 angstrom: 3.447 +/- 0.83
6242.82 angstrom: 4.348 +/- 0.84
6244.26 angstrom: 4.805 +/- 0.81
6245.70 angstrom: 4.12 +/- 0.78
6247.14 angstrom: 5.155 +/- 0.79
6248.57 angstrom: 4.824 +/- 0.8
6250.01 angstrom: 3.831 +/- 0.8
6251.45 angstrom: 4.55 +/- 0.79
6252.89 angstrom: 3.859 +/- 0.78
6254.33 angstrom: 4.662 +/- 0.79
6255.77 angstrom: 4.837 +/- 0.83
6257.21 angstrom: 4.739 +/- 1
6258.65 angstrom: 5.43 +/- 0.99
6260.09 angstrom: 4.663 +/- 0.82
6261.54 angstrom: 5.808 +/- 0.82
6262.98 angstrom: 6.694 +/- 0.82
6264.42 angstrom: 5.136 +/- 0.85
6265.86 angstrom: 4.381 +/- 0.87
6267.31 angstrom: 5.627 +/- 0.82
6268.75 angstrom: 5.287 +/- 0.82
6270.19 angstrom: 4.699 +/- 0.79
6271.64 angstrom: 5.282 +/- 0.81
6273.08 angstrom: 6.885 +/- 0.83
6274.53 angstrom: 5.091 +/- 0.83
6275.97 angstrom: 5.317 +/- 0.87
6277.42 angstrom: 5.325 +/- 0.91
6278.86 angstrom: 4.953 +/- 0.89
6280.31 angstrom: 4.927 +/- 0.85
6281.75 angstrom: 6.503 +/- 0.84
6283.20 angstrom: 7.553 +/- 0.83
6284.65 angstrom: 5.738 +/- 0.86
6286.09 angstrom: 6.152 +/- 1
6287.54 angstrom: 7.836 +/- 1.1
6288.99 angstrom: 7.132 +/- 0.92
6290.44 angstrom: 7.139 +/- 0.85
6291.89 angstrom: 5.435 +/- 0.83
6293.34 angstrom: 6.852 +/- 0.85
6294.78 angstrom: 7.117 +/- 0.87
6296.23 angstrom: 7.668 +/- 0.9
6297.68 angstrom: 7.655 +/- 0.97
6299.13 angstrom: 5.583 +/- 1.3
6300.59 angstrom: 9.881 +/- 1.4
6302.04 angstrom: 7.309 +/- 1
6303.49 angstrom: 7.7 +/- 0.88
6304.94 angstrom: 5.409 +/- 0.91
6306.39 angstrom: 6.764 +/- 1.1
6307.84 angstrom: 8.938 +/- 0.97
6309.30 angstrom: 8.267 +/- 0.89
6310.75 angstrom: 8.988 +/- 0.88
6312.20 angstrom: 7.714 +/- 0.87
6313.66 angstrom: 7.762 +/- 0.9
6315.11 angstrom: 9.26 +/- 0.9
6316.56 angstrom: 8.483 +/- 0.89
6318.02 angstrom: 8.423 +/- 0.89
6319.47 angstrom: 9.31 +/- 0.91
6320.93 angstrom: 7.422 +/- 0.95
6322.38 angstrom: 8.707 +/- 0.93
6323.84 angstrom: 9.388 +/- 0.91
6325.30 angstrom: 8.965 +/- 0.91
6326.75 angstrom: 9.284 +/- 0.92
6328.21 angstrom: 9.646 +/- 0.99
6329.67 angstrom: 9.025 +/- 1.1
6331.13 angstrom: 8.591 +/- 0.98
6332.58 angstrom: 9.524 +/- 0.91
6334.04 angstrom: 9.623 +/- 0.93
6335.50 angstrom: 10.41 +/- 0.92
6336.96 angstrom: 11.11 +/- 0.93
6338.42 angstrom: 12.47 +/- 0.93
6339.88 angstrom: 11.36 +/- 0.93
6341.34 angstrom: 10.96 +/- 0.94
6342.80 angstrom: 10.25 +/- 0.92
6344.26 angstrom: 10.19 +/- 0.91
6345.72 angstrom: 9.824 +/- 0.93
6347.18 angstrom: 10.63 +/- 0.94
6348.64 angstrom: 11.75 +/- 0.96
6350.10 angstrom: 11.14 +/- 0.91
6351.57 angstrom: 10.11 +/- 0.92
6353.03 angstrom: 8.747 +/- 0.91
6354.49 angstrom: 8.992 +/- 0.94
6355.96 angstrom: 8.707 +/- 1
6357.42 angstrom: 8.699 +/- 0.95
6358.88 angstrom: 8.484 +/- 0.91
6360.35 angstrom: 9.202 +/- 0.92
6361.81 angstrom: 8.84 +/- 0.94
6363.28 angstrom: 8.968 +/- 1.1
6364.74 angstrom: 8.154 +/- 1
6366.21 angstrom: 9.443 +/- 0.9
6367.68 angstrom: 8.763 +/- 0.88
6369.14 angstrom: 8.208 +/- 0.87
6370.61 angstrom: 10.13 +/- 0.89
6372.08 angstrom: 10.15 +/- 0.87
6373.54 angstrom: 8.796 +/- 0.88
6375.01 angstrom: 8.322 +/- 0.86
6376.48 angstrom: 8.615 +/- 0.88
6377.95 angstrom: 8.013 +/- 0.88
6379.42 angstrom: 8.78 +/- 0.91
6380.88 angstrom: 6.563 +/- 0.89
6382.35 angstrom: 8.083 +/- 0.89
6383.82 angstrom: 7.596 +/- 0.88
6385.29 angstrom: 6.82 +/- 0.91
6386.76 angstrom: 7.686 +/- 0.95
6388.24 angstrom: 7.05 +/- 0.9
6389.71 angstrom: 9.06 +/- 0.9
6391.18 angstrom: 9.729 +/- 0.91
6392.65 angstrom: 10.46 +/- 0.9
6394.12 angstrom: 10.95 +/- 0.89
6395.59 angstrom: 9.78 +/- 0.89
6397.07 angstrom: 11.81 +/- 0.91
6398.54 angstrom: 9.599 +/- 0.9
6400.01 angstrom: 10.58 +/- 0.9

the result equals 0.184 mag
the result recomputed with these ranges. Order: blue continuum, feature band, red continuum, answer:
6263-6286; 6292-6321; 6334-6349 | 0.039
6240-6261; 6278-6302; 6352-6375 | -0.113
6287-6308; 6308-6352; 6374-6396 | -0.244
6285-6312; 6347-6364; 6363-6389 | -0.177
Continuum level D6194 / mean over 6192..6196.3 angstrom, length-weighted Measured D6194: 4.77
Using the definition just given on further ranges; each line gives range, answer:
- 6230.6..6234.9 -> 4.01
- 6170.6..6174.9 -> 4.87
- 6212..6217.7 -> 4.08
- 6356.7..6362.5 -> 8.81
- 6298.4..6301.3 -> 7.7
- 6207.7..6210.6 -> 5.27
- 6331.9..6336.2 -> 9.85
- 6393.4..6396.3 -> 10.4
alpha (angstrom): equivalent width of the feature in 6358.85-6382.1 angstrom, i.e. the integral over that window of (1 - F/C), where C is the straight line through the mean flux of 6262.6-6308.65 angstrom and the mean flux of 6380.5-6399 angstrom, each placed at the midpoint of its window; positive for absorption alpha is -0.8 angstrom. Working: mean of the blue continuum 6.38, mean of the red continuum 8.89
